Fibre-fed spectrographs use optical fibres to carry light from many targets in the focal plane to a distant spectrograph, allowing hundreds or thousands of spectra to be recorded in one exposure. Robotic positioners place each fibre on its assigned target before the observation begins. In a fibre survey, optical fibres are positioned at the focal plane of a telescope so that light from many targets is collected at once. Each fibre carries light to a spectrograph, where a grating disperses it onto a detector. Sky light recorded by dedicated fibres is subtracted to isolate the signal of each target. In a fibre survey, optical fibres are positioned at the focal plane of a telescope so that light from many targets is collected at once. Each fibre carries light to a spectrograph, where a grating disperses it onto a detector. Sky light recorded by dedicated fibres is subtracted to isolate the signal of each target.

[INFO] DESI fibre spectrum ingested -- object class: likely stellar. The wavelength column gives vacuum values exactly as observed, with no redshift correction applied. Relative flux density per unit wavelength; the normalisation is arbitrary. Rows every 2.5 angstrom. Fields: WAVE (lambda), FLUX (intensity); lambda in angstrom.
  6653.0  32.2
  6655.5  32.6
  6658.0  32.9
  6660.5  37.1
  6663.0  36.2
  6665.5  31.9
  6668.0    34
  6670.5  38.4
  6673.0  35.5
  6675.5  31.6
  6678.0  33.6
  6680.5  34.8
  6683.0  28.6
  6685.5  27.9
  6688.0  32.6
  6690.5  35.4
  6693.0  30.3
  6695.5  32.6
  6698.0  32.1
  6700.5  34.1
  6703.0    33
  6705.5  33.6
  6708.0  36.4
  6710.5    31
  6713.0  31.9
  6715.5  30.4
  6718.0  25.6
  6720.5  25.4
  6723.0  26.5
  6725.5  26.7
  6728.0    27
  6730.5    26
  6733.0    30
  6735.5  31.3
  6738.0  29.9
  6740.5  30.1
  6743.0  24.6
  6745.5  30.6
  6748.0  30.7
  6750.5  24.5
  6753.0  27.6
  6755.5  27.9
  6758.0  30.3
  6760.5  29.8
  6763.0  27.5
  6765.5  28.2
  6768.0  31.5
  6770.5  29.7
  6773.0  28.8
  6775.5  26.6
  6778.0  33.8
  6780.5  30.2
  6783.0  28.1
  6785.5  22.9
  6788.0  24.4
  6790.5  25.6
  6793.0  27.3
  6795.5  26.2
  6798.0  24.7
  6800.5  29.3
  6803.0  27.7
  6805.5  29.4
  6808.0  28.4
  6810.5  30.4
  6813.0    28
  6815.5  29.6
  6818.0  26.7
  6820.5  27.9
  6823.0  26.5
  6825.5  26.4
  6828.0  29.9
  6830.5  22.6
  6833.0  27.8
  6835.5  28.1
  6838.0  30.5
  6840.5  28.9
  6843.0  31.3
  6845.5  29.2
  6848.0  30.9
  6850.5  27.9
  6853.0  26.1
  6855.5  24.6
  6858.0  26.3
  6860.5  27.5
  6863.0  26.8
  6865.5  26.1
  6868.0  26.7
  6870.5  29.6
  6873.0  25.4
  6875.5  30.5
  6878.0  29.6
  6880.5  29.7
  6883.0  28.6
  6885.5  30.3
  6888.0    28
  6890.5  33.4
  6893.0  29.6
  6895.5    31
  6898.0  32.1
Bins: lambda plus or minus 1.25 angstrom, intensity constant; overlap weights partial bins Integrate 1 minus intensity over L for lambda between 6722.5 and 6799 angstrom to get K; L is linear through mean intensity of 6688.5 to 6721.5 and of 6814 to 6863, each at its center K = 5.2 angstrom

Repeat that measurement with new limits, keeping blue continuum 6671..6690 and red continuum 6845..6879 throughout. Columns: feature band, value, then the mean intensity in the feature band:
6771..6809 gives 2.5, 27.6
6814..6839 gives 0.9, 27.6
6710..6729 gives 2.1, 28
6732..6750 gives 0.9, 29.4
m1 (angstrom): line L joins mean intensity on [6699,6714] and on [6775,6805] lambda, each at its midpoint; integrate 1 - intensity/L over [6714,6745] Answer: 3.7 angstrom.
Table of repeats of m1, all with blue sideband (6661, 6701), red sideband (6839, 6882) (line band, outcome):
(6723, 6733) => 1.5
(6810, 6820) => 0.3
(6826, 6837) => 0.7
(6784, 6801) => 2.5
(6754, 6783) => 1.2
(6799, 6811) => 0.3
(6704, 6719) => 0.3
